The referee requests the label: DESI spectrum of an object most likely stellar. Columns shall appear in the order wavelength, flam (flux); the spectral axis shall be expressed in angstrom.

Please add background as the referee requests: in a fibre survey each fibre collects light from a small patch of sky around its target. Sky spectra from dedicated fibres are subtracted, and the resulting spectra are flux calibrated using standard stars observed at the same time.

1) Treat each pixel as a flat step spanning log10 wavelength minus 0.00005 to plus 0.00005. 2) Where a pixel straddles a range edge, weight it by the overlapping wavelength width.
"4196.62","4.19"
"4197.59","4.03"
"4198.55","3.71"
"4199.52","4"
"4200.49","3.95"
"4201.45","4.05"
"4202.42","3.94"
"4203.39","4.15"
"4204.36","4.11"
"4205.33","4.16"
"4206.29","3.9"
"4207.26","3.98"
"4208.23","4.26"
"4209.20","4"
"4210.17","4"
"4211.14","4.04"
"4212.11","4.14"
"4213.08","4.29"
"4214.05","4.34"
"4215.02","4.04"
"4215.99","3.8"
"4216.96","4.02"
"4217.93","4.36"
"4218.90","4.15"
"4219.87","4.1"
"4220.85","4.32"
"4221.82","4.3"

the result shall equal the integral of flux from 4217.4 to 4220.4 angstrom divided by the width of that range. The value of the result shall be 4.2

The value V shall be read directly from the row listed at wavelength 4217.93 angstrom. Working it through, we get 4.36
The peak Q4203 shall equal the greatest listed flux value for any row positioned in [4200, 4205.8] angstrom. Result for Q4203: 4.16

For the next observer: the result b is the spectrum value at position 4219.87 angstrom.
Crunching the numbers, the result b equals 4.1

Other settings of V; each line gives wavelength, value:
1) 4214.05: 4.34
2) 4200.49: 3.95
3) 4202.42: 3.94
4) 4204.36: 4.11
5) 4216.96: 4.02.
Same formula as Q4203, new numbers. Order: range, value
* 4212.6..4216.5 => 4.34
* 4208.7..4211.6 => 4.04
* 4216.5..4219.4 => 4.36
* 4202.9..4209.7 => 4.26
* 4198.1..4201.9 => 4.05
